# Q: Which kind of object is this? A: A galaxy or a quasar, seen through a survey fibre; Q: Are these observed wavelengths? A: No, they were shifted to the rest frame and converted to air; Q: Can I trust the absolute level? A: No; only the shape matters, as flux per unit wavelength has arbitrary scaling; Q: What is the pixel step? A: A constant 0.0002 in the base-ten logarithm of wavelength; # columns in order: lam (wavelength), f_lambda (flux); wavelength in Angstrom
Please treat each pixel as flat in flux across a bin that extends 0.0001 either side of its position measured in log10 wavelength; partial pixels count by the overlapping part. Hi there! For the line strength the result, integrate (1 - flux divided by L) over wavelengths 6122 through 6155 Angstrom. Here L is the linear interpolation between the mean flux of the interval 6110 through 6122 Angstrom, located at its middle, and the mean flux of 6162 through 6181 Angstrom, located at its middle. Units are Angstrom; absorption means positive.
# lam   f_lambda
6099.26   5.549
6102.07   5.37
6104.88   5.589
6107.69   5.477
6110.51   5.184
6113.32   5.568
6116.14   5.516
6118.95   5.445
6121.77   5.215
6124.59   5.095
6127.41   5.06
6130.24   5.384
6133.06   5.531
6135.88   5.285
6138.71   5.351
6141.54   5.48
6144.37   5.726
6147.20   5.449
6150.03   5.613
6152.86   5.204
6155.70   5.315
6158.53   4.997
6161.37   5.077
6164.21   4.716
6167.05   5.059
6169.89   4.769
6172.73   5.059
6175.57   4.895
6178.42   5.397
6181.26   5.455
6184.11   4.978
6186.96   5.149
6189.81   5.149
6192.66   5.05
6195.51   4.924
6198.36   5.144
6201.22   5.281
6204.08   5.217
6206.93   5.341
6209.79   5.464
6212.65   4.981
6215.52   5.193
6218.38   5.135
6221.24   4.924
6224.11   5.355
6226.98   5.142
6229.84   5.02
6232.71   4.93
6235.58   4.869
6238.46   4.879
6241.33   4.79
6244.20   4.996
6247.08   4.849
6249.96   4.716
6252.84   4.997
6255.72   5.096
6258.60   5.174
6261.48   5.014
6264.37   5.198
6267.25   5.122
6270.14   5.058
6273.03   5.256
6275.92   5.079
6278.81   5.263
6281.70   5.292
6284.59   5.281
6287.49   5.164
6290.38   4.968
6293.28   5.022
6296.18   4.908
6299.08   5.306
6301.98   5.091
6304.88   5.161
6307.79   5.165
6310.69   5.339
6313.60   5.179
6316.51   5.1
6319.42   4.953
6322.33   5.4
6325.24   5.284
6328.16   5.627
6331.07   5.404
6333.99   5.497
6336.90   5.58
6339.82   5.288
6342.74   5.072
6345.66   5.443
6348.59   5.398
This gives -0.7 Angstrom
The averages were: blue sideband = 5.42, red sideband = 5.02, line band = 5.37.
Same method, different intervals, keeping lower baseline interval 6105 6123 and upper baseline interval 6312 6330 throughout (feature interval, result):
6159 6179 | 1.5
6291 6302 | 0.4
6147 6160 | 0.2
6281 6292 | 0.3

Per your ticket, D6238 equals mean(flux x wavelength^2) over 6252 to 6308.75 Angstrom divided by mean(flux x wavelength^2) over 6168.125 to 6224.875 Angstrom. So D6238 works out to 1.03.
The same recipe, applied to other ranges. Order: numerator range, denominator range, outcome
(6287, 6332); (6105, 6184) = 1.04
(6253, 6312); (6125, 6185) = 1.03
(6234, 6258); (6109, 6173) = 0.96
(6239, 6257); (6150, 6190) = 0.99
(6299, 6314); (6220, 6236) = 1.06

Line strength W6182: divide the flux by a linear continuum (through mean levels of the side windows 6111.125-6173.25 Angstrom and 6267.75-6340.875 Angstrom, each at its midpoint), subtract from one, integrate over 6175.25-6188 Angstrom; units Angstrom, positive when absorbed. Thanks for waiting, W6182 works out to 0.1 Angstrom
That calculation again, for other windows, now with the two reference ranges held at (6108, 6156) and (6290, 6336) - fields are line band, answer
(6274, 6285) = 0.06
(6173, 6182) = 0.22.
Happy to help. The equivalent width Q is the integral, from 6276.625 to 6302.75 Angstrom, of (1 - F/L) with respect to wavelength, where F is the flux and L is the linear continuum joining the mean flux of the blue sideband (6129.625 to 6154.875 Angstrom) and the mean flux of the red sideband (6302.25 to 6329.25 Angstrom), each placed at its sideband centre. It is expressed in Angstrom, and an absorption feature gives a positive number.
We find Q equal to 0.6 Angstrom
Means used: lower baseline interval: 5.45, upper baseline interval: 5.23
